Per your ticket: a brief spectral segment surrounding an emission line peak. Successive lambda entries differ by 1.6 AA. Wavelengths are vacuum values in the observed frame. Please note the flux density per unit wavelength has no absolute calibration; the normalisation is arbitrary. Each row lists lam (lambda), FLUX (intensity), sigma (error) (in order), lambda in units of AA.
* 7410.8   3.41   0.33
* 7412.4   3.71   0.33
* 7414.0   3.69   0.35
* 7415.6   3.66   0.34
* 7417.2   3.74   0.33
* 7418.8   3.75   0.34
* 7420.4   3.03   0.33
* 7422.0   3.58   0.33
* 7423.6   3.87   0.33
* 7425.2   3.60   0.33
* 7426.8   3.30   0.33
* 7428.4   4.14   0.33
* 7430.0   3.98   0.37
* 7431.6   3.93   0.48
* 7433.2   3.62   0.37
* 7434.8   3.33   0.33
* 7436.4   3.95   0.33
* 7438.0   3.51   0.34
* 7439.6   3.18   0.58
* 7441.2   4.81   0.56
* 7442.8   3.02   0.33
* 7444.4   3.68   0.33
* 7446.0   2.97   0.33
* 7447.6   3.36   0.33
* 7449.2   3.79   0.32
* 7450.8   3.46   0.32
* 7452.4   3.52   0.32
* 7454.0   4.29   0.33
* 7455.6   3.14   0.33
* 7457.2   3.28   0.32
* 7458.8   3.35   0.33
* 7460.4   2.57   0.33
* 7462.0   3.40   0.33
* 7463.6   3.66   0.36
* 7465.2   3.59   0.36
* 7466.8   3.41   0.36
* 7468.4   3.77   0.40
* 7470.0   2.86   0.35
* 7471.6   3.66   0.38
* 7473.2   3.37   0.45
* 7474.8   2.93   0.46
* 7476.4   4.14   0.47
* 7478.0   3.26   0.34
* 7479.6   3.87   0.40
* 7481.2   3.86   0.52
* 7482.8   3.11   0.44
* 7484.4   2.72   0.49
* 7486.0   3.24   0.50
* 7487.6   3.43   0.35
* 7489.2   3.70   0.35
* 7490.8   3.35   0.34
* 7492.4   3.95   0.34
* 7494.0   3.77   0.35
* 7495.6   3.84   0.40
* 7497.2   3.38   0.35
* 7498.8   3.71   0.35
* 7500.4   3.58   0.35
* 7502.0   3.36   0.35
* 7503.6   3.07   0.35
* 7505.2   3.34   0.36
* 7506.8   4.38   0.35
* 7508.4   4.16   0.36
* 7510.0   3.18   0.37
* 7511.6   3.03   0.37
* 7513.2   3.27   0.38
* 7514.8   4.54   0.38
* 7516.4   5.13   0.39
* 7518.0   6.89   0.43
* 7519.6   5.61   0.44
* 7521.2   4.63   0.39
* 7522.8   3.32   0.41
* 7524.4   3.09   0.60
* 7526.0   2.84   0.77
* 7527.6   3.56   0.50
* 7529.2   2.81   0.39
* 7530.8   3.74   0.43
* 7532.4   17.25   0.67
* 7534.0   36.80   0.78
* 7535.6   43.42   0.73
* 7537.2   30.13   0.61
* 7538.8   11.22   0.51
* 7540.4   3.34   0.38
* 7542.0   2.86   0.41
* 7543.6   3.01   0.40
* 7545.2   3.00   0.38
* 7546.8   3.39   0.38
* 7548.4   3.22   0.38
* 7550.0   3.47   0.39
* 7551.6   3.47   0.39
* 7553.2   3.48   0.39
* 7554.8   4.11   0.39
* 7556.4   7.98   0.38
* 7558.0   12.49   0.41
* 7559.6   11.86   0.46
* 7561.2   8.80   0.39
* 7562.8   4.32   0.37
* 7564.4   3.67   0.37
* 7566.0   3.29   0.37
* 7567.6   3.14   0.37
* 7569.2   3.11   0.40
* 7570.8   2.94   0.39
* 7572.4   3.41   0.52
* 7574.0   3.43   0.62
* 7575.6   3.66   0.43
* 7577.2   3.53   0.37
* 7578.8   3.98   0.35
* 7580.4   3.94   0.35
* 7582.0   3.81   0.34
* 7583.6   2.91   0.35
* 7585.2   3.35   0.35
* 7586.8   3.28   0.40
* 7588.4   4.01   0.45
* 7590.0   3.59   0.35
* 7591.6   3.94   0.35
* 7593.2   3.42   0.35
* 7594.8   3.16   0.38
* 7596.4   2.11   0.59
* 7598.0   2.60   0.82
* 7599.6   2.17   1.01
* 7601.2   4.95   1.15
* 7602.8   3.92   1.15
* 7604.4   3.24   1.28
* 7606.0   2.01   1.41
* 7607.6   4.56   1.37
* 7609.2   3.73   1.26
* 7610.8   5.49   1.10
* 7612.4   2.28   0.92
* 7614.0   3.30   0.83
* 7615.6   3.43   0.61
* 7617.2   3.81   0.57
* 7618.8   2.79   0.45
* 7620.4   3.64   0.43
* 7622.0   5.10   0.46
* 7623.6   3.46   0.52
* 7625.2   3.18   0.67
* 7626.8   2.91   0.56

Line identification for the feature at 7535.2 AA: H-alpha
